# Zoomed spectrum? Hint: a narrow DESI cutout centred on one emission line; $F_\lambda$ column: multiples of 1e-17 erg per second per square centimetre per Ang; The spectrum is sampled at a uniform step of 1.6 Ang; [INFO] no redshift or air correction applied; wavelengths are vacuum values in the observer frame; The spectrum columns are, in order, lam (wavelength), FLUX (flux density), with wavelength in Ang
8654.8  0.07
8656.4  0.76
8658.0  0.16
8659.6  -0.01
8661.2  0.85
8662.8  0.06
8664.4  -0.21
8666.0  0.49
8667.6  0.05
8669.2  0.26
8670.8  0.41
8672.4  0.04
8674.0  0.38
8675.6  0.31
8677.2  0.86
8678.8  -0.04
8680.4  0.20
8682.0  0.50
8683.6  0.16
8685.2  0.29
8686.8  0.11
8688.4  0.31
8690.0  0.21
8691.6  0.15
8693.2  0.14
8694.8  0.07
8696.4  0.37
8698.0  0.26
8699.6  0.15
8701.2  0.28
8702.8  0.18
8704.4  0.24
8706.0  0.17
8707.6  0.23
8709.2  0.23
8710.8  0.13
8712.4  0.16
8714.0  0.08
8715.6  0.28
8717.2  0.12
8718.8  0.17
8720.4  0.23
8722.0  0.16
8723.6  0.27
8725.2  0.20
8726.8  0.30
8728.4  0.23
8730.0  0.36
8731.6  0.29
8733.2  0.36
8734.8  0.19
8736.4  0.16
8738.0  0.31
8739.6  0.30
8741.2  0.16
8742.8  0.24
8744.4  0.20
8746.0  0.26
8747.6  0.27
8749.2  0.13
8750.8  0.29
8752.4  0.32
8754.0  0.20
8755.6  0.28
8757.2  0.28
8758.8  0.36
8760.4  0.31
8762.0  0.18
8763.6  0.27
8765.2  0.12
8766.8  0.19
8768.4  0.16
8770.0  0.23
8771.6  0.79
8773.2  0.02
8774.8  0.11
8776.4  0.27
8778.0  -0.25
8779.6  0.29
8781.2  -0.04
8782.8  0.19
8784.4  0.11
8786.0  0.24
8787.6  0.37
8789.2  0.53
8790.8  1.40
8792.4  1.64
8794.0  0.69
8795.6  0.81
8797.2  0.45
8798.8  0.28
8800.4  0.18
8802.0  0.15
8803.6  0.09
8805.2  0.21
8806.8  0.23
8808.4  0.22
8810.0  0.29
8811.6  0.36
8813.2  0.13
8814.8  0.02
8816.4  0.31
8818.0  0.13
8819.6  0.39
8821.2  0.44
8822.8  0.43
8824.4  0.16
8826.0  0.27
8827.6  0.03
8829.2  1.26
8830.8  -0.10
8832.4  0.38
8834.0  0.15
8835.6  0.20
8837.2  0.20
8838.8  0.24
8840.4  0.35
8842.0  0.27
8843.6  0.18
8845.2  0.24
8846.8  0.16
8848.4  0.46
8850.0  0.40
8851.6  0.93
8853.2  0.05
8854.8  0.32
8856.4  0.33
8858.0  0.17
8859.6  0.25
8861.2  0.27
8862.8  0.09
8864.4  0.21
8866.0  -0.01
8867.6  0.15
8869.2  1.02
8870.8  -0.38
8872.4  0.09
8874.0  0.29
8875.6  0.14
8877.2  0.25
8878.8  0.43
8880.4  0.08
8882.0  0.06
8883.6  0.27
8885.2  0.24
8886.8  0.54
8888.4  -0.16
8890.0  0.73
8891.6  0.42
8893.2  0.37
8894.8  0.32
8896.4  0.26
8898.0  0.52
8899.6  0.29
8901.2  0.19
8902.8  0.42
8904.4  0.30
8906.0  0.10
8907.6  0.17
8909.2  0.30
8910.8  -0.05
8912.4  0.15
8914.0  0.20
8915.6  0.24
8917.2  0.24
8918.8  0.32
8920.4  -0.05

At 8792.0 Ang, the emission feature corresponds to H-beta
